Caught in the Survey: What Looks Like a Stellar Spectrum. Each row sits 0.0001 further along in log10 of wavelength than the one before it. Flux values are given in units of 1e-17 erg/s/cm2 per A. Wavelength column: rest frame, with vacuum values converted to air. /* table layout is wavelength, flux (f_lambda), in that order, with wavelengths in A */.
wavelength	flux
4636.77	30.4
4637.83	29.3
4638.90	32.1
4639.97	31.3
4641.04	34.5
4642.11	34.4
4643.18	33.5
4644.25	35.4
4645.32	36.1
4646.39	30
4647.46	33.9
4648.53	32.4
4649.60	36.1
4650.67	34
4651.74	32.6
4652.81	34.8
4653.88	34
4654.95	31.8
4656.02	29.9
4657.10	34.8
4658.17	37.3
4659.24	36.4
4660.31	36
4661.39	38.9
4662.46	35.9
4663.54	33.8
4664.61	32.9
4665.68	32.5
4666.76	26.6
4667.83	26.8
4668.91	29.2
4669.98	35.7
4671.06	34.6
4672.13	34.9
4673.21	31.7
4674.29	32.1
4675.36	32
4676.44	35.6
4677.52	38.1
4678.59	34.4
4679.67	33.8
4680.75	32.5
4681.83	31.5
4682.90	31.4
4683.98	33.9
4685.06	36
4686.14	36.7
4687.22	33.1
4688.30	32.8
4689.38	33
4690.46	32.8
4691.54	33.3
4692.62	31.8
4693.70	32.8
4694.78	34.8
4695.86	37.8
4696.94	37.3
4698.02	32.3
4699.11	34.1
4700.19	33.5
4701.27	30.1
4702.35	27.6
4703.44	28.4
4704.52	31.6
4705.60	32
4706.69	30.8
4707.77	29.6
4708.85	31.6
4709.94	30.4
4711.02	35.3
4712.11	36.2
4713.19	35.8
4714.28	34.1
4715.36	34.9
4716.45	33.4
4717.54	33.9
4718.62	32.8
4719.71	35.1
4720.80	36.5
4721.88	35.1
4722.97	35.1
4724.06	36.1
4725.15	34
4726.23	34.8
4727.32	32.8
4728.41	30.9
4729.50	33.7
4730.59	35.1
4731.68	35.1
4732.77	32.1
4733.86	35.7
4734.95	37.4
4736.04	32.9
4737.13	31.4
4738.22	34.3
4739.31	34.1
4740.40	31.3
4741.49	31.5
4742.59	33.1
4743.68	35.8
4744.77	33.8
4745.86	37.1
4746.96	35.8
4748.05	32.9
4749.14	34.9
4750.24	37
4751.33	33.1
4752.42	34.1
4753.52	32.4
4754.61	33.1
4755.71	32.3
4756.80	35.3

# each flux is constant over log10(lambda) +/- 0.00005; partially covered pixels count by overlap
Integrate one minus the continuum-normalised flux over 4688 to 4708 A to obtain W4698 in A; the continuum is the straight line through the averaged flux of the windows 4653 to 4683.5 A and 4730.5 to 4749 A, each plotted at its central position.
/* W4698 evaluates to 0.7 A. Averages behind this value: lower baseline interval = 33.4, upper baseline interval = 34.1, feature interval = 32.5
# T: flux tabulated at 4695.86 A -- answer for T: 37.8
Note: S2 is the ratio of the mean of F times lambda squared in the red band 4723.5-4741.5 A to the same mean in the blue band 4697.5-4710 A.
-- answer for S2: 1.10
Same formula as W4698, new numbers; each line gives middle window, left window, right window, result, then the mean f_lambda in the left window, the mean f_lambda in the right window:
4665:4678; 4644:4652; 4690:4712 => 0.3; 33.8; 32.5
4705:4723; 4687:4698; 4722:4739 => 0.2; 33.9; 34.1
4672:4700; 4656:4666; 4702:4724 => 0.3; 35.1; 33.1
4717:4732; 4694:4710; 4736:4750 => -0.6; 32.2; 33.9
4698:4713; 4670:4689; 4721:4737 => 1.0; 33.9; 34.3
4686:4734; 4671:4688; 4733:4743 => 0.3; 33.9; 33.5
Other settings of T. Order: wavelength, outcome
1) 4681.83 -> 31.5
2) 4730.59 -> 35.1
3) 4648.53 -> 32.4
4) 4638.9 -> 32.1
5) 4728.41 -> 30.9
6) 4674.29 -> 32.1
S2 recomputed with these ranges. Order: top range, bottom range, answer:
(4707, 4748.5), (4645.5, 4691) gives 1.04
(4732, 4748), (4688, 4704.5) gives 1.06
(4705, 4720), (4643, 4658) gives 1.02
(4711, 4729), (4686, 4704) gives 1.06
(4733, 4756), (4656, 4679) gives 1.04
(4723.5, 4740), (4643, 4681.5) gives 1.04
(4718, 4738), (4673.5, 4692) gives 1.04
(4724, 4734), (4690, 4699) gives 1.01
